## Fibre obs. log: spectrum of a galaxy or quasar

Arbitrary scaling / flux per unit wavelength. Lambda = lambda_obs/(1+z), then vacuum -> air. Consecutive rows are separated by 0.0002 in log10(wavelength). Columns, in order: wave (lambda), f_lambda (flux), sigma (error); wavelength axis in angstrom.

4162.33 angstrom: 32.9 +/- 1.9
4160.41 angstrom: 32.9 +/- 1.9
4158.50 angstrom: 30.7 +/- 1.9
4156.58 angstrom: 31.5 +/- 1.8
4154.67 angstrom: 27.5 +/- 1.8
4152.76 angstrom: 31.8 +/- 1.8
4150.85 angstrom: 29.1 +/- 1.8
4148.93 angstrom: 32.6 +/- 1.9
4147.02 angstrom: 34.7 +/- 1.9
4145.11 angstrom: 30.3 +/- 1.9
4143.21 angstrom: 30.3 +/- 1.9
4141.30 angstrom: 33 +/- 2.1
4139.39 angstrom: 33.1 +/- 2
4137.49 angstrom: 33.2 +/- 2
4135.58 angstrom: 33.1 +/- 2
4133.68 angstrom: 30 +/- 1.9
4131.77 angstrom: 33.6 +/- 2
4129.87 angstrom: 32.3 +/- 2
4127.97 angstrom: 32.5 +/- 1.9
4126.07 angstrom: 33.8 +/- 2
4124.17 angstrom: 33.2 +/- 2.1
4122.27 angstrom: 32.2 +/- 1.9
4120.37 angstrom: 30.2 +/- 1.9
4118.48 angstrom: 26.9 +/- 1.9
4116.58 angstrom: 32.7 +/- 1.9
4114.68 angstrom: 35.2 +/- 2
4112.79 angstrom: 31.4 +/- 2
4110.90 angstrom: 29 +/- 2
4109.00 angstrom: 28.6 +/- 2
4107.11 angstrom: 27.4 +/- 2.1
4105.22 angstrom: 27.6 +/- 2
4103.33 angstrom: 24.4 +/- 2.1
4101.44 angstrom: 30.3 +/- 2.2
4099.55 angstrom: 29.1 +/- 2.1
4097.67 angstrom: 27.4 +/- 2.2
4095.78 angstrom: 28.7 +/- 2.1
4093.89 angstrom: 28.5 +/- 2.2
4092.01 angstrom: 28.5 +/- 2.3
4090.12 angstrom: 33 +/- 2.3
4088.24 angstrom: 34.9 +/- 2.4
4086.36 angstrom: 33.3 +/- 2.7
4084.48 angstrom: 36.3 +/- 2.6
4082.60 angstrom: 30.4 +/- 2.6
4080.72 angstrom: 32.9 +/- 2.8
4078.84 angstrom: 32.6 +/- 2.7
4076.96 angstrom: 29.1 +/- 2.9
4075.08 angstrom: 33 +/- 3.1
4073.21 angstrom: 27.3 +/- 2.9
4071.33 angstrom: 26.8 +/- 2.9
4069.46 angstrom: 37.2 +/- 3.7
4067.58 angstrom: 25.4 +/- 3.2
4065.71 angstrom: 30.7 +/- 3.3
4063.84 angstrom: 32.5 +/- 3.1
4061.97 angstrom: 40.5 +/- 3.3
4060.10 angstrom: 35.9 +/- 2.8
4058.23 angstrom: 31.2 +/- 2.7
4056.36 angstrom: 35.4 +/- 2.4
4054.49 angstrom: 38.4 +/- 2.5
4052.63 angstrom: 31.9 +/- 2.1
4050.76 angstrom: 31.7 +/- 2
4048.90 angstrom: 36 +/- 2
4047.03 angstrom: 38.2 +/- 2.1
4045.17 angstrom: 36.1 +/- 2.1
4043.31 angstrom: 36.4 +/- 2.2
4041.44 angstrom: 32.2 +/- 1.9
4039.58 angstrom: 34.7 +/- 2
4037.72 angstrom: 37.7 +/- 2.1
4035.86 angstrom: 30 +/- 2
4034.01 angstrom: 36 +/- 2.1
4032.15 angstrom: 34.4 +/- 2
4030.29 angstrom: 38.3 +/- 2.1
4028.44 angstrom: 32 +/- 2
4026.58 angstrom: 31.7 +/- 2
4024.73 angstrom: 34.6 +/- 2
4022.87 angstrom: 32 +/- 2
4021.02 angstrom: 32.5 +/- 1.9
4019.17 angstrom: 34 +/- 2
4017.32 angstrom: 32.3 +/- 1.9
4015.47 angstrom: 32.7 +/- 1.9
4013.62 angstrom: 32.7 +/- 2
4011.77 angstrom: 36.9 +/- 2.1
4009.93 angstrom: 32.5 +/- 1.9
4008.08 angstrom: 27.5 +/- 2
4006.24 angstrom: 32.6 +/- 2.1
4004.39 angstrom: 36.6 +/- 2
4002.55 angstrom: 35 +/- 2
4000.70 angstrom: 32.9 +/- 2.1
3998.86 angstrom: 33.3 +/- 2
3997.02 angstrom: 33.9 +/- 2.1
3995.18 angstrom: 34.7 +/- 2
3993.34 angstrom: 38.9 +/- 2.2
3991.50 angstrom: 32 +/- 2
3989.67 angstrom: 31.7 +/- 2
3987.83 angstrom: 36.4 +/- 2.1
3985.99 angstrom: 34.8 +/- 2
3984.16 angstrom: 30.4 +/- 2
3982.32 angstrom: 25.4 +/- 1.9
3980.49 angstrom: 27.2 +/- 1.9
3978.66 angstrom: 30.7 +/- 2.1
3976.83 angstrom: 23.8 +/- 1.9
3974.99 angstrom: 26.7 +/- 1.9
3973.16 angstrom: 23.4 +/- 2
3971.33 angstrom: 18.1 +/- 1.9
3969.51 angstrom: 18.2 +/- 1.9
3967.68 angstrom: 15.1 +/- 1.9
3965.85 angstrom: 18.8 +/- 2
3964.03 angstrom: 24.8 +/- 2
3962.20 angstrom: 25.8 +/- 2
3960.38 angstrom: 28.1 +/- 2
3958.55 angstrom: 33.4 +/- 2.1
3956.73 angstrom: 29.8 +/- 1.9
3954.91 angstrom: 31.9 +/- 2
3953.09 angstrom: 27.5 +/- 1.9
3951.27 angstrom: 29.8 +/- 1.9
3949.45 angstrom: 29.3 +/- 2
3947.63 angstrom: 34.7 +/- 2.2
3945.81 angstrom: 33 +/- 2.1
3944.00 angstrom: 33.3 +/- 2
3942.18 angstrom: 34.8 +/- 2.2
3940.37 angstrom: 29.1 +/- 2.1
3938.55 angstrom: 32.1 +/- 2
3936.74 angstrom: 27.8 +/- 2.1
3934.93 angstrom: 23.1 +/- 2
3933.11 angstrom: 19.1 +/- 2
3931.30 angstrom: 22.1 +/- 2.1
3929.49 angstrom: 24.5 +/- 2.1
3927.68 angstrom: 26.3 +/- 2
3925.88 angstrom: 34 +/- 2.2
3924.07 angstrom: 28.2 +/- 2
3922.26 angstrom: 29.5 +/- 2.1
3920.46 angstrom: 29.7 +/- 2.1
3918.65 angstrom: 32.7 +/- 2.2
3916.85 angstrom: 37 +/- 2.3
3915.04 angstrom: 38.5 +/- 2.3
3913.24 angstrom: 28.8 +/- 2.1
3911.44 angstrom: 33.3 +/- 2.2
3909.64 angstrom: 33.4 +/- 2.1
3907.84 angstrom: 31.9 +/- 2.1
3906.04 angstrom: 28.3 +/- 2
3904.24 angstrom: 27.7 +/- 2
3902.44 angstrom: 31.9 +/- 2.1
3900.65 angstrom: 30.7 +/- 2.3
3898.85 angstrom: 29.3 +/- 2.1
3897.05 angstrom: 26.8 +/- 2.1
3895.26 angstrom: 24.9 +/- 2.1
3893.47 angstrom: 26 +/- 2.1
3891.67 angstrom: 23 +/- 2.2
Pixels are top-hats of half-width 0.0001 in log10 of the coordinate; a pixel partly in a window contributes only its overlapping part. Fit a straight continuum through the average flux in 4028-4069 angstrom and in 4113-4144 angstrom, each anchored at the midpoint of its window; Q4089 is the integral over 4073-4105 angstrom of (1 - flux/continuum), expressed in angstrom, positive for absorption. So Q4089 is 2.6 angstrom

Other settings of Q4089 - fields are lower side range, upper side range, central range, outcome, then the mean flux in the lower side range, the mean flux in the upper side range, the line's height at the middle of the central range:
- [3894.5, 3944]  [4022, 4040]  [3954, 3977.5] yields 5.20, 29.5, 34.1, 31.4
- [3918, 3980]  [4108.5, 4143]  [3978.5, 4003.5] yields -3.81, 27.3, 31.9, 28.4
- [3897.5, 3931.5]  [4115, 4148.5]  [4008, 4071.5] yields -4.84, 30.5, 32.1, 31.5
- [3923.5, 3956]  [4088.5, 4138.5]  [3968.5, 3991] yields 1.57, 28.9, 30.6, 29.3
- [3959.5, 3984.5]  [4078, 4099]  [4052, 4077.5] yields -2.31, 23.9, 31.5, 29.9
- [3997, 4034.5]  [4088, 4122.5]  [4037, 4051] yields -1.41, 33.5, 29.6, 32.3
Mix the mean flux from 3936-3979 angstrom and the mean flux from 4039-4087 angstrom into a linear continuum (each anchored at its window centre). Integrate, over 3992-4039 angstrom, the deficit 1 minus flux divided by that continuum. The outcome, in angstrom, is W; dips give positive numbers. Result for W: -4.9 angstrom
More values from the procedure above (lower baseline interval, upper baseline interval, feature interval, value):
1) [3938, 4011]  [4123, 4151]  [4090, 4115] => 2.3 angstrom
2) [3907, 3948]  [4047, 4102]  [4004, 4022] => -0.9 angstrom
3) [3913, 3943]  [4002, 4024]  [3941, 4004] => 3.7 angstrom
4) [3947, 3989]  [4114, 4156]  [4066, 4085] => -0.5 angstrom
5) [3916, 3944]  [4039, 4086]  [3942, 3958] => -1.1 angstrom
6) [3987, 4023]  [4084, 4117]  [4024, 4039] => -0.8 angstrom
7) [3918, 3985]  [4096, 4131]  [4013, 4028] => -2.2 angstrom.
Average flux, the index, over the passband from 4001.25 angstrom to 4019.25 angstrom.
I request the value 33.2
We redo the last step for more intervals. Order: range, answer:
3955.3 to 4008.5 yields 29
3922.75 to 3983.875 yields 27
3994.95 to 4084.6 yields 33.4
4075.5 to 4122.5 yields 30.4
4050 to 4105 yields 31.6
